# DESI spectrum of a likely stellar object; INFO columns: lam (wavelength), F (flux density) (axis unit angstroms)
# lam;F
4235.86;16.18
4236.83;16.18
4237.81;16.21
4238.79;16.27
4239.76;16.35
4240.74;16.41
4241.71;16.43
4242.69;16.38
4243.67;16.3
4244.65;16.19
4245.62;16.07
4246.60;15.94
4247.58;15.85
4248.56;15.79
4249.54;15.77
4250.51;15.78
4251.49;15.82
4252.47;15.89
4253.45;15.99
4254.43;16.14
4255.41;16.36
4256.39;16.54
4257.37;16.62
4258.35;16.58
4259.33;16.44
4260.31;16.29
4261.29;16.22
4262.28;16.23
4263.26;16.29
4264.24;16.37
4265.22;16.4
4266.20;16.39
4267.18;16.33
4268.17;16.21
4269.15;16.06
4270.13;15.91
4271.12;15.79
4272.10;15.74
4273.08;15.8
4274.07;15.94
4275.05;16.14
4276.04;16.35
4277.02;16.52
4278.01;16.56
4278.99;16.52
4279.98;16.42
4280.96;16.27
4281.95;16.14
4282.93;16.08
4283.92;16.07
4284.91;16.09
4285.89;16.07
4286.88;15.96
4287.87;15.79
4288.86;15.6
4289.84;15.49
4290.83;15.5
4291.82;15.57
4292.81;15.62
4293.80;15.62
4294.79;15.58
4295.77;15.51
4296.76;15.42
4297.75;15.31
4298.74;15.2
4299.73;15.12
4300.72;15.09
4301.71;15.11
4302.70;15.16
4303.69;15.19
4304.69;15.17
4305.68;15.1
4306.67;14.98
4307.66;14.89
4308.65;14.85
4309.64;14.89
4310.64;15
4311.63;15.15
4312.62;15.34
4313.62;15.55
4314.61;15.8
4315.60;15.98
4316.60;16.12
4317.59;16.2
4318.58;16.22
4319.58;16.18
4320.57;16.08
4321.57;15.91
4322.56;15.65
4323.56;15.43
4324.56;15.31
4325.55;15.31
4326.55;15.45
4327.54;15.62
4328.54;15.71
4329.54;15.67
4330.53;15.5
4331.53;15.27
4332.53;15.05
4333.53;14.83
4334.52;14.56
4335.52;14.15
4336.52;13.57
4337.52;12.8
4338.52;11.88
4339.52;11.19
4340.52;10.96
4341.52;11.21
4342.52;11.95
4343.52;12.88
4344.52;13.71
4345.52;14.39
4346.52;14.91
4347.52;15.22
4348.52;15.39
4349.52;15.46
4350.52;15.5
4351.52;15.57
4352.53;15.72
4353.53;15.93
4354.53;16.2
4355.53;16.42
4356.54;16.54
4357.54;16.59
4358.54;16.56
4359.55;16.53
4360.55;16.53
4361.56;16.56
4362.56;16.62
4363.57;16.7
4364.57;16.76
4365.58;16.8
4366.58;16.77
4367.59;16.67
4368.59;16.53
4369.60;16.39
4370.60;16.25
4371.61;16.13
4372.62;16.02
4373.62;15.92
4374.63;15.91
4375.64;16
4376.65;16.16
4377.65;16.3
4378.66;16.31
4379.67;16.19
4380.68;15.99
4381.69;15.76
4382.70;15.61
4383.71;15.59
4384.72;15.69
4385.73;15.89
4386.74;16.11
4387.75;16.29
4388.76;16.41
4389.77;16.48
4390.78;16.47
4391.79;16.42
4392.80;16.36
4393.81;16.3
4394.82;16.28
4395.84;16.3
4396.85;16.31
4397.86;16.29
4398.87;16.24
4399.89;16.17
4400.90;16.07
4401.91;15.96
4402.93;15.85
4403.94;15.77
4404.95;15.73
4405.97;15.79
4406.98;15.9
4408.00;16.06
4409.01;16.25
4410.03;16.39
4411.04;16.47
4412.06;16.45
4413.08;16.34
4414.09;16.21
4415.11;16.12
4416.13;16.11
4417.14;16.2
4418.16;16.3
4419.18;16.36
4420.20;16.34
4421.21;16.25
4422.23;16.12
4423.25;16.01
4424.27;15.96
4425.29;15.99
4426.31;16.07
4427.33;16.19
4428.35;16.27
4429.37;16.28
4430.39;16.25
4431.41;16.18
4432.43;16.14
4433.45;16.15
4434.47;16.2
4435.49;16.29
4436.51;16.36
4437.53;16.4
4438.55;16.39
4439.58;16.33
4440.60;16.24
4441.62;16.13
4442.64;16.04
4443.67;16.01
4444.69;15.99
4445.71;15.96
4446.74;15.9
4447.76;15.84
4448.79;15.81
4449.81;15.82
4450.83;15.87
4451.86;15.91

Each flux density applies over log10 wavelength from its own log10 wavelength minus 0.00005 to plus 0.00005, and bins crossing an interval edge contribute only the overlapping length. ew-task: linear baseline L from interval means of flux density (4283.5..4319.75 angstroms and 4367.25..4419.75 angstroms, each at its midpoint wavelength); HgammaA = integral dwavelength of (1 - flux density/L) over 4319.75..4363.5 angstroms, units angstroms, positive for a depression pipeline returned 2.3 angstroms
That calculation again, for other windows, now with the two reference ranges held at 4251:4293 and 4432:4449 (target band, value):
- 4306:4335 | 1.2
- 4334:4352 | 2.8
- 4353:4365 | -0.3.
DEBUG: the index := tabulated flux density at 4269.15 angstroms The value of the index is 16.06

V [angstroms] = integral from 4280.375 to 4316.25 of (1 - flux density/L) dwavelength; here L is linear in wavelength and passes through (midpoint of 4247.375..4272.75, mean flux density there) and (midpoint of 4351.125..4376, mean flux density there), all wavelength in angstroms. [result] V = 1.6 angstroms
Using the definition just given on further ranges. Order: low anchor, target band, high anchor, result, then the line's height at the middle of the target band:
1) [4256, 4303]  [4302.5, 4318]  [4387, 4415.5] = 0.7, 16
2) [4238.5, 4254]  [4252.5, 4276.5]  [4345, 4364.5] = -0.2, 16.1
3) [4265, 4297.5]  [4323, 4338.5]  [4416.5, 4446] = 1.2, 16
